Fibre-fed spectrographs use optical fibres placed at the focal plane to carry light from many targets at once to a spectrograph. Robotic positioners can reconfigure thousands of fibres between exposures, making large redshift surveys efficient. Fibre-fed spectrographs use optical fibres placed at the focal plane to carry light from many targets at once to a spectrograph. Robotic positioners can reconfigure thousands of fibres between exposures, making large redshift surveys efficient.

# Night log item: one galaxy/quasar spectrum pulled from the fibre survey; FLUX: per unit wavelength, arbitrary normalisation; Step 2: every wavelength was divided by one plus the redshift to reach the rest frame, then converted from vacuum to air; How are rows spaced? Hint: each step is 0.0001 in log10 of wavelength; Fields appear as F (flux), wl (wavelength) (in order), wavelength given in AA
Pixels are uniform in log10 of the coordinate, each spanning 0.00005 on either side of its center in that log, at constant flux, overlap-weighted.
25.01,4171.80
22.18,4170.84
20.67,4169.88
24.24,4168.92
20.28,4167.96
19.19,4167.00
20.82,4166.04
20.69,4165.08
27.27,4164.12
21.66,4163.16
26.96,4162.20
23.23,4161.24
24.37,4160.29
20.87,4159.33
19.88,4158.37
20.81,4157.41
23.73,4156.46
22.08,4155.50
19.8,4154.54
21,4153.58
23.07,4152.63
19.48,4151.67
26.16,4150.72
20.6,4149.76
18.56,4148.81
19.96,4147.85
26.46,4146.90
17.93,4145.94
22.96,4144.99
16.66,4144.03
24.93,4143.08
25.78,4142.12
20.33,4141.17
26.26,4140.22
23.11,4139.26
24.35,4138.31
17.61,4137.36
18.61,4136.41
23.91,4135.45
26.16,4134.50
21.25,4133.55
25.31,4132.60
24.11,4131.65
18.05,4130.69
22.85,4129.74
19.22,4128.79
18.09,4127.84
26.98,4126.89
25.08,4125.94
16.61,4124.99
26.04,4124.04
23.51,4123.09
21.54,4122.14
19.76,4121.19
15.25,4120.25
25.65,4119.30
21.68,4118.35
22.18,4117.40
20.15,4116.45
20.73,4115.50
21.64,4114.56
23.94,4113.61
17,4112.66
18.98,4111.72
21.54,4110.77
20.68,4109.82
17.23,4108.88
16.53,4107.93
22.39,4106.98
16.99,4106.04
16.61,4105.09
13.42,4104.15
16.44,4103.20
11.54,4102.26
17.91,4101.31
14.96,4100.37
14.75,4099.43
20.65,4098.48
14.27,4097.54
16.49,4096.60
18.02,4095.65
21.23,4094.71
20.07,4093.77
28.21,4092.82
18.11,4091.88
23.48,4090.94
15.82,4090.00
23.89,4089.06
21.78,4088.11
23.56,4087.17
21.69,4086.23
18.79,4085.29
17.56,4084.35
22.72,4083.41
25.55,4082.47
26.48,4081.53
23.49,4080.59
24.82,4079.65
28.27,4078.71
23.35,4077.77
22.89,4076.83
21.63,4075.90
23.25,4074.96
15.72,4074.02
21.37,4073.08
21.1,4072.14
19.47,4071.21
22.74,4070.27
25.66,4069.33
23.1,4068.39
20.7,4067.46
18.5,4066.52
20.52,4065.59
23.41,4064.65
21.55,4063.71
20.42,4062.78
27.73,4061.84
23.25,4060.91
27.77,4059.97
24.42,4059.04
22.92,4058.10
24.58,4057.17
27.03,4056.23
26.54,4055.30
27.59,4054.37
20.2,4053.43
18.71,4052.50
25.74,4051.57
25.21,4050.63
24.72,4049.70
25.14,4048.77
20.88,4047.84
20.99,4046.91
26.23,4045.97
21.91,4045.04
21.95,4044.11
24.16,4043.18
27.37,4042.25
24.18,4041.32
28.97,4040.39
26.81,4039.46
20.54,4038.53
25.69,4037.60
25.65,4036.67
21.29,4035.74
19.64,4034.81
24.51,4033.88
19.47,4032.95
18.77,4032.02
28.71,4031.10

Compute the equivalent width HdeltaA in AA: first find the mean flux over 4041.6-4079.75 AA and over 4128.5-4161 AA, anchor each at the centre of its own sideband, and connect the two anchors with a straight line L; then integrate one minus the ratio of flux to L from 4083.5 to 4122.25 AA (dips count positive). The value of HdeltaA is 5.57 AA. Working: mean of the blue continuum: 23.2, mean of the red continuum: 22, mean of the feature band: 19.4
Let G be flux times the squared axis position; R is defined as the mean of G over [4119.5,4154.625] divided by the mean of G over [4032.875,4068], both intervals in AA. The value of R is 0.97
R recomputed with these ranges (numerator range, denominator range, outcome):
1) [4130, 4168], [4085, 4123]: 1.16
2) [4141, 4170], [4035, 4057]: 0.96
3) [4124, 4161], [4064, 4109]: 1.11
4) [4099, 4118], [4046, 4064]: 0.78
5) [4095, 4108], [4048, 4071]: 0.72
